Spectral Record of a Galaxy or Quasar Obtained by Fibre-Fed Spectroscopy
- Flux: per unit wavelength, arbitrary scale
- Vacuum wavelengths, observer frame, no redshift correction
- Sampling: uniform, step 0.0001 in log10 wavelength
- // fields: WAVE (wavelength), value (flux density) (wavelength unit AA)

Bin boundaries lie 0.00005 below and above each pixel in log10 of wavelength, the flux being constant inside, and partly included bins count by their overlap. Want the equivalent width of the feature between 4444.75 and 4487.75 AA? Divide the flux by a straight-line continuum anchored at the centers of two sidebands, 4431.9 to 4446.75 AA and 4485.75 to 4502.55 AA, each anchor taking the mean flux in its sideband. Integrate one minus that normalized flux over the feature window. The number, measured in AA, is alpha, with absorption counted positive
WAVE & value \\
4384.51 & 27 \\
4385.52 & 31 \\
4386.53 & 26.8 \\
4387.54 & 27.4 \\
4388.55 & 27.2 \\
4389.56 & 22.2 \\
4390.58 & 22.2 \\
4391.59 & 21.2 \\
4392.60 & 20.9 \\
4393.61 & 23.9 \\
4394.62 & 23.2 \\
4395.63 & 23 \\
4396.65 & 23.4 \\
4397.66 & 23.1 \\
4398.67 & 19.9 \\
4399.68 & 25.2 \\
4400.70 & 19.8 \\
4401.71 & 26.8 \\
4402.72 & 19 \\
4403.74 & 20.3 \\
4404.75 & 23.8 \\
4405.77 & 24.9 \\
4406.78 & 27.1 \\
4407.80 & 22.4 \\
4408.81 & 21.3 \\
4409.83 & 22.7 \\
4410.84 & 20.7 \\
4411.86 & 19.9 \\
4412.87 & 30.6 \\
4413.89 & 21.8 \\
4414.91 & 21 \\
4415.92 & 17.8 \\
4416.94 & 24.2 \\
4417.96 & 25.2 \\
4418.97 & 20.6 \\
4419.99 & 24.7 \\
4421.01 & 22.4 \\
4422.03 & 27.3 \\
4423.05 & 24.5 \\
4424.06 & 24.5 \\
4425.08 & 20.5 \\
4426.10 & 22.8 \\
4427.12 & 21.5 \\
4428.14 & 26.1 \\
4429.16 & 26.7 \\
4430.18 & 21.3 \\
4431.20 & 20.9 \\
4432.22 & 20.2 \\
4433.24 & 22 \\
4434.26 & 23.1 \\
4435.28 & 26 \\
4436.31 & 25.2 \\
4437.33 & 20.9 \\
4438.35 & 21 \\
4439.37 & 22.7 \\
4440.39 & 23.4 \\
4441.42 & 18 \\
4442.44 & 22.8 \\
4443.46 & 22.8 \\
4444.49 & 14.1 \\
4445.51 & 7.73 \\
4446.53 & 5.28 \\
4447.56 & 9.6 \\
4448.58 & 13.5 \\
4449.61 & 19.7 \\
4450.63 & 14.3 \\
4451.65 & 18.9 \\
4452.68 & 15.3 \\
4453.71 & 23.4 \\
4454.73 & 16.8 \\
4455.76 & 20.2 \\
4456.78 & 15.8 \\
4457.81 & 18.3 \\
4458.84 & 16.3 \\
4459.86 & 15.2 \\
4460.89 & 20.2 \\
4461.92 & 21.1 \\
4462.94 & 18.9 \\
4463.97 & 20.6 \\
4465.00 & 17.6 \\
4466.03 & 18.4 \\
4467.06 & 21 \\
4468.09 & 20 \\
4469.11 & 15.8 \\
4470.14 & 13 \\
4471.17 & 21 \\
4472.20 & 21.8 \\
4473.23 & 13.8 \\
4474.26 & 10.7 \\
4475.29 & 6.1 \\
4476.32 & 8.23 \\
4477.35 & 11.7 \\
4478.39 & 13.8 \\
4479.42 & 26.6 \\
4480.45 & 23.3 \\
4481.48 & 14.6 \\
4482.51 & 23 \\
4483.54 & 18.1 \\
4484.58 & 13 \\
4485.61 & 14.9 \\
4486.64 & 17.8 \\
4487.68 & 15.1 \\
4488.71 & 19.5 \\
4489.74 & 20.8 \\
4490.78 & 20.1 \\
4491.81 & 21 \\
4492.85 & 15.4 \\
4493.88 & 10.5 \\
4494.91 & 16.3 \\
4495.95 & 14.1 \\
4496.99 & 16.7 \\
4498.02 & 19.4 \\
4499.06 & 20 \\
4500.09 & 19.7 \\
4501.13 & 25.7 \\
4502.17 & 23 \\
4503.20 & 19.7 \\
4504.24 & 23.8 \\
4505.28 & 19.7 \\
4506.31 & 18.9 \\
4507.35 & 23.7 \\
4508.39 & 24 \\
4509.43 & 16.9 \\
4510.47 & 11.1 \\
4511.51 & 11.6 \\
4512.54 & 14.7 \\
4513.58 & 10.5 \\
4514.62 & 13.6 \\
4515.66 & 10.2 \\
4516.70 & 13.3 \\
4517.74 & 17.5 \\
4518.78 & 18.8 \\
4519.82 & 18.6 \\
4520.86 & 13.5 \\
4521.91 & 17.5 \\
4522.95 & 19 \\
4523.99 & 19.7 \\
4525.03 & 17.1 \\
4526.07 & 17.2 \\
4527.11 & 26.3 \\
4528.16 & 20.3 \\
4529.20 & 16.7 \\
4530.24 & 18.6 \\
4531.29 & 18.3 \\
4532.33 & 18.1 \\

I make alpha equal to 6.0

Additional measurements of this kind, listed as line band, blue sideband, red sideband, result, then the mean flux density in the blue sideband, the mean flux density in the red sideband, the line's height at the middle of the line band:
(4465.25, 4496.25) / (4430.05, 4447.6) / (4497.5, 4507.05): 5.9 AA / 19.5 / 21.2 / 20.6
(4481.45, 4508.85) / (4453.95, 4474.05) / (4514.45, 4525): -2.9 AA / 18.2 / 16.3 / 17.1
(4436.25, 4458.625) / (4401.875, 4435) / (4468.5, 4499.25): 2.9 AA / 22.9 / 16.5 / 20.1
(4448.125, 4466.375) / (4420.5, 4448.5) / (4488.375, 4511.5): 1.9 AA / 20.7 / 18.9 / 20.1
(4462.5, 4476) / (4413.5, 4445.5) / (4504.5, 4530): 2.2 AA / 22.2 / 17.2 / 19.9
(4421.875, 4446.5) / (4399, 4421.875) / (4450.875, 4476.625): -1.3 AA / 22.9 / 17.2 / 20.3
